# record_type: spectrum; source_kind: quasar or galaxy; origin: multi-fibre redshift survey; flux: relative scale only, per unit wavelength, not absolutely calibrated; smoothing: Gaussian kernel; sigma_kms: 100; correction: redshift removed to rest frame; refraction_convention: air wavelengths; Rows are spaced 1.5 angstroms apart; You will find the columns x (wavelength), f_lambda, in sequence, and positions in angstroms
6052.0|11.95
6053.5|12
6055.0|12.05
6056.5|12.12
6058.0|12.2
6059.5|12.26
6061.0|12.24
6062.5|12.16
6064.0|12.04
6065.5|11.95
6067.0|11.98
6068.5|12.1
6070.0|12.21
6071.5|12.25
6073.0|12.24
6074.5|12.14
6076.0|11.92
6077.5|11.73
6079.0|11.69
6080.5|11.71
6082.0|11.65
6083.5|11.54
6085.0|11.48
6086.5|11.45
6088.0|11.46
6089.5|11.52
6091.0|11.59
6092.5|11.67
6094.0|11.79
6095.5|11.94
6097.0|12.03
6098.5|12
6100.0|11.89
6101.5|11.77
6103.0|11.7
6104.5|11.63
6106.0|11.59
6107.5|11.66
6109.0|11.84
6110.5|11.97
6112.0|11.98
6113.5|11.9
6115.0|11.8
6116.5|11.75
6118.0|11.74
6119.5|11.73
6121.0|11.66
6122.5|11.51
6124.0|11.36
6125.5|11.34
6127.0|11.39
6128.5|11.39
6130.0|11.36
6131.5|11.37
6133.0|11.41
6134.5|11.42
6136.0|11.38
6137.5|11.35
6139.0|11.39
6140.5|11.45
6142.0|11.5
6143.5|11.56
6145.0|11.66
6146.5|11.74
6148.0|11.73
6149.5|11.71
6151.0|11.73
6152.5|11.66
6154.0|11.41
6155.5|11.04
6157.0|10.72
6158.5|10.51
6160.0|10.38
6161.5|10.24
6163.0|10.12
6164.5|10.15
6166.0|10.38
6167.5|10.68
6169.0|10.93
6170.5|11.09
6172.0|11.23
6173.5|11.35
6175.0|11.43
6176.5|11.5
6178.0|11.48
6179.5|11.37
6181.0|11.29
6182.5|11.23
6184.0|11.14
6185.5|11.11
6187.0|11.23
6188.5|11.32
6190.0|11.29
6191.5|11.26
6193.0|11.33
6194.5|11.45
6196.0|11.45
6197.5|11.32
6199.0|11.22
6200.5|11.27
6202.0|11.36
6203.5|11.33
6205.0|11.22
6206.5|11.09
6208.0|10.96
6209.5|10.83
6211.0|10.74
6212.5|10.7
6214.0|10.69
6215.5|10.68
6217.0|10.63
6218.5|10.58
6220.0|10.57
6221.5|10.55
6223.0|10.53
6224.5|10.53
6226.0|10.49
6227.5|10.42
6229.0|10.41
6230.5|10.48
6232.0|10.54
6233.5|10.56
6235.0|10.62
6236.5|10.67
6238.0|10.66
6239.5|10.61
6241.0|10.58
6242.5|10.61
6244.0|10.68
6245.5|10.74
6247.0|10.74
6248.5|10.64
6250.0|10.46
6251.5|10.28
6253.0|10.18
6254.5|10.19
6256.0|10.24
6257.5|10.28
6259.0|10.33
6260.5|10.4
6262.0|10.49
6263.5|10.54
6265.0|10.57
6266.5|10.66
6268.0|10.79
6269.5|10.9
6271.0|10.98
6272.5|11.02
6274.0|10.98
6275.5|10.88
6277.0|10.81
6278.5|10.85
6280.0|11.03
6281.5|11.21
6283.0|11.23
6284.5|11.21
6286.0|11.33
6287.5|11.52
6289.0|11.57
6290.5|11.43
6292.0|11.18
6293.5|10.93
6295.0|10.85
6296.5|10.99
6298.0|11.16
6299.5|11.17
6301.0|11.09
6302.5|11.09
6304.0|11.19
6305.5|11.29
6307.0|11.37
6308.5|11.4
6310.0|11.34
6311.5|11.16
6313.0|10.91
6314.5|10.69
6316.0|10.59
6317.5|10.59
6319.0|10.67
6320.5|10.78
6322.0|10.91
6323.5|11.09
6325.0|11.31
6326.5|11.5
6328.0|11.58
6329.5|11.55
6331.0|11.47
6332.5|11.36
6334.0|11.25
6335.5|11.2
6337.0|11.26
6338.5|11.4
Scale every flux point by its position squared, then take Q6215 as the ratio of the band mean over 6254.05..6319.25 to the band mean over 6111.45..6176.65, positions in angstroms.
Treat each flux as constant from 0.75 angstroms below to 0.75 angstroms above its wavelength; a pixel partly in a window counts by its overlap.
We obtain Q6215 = 1.01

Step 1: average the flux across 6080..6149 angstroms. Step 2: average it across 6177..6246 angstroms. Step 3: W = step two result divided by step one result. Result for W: 0.9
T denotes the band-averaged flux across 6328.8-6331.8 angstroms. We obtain 11.5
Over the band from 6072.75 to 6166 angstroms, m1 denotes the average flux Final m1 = 11.5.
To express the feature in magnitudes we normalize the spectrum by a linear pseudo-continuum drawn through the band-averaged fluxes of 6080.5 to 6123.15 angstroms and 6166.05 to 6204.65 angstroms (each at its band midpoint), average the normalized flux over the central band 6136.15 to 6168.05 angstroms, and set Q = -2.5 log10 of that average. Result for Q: 0.03 mag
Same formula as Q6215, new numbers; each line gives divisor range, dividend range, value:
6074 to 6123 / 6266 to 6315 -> 1.01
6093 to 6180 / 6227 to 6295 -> 0.98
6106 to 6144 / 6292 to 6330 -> 1.02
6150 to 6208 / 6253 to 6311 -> 1.02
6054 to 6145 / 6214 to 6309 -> 0.97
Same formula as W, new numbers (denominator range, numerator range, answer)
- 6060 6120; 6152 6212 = 0.94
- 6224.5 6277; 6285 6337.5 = 1.06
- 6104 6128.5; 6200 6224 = 0.93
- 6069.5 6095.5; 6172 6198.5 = 0.96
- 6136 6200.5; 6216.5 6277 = 0.94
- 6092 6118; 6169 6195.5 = 0.96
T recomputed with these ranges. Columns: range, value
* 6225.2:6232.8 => 10.5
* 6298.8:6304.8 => 11.1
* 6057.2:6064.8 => 12.2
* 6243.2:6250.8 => 10.6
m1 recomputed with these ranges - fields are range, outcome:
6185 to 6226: 11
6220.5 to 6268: 10.5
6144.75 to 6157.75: 11.5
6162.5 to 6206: 11.2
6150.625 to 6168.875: 10.7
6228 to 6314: 10.8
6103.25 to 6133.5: 11.6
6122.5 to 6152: 11.5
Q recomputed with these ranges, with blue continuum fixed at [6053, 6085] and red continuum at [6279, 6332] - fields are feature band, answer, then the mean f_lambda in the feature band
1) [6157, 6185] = 0.07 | 10.9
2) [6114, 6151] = 0.02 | 11.5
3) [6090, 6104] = 0.01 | 11.8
